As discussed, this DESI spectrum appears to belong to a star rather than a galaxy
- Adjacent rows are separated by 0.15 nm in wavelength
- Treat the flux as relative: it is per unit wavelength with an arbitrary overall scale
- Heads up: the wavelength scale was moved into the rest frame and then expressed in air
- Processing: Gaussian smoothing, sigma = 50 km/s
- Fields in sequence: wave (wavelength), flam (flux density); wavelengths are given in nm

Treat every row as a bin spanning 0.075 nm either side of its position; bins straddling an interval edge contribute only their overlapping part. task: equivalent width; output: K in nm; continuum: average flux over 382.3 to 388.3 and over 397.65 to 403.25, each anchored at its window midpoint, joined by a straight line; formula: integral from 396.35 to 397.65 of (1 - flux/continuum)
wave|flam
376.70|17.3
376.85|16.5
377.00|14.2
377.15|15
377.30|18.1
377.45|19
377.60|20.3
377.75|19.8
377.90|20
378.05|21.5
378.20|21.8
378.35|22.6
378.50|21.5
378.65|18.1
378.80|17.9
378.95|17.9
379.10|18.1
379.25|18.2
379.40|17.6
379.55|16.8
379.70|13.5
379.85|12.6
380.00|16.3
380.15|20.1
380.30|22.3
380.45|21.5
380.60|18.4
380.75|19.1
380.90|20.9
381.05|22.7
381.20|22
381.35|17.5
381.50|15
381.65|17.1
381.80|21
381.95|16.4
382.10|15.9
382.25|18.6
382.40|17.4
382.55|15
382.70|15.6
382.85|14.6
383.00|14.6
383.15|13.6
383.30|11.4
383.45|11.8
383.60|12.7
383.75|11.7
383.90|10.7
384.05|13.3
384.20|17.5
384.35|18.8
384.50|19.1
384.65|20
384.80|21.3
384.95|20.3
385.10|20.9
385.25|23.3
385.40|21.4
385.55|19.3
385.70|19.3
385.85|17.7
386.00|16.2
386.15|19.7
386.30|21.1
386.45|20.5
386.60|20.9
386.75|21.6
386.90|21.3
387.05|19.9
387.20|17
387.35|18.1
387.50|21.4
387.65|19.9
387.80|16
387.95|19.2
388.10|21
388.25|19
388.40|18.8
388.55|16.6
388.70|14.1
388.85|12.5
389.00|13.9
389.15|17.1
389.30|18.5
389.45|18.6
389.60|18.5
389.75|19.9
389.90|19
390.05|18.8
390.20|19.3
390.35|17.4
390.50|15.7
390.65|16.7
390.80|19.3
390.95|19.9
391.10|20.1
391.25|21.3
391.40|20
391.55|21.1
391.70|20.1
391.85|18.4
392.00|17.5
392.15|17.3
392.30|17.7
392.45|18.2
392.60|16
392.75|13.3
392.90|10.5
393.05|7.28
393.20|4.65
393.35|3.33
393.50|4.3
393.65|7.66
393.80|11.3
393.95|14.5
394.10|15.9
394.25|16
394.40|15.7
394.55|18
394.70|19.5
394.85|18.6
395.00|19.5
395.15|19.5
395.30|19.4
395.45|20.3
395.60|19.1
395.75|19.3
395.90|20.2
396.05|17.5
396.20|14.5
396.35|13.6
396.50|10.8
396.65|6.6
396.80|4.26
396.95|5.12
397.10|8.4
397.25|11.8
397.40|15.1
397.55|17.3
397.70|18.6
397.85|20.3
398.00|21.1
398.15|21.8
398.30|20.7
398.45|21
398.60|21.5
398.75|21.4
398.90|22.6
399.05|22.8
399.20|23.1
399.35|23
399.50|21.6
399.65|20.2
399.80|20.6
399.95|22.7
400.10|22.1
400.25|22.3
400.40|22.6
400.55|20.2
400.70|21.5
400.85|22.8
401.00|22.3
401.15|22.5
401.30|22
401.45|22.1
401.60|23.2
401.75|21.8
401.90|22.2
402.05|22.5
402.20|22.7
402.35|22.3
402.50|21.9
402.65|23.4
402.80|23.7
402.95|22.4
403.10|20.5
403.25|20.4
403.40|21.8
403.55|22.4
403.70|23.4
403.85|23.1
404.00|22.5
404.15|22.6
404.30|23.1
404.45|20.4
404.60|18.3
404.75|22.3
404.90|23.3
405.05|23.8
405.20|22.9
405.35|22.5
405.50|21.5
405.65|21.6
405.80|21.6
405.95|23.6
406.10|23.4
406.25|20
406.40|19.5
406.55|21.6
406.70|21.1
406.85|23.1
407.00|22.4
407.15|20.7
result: 0.66 nm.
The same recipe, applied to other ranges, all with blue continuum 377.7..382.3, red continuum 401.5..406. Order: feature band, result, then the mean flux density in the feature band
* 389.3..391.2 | 0.15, 18.6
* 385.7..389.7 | 0.29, 18.5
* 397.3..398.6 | 0.12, 19.5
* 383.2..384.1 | 0.34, 11.9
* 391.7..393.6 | 0.74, 12.6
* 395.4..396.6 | 0.25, 16.6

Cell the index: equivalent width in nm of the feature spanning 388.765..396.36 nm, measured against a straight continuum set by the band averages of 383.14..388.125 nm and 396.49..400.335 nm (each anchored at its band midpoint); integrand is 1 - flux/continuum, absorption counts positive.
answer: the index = 0.72 nm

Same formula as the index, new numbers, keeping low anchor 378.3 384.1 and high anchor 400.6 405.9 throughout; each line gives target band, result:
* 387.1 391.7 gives 0.14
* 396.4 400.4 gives 0.59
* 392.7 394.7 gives 0.87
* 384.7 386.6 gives -0.22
